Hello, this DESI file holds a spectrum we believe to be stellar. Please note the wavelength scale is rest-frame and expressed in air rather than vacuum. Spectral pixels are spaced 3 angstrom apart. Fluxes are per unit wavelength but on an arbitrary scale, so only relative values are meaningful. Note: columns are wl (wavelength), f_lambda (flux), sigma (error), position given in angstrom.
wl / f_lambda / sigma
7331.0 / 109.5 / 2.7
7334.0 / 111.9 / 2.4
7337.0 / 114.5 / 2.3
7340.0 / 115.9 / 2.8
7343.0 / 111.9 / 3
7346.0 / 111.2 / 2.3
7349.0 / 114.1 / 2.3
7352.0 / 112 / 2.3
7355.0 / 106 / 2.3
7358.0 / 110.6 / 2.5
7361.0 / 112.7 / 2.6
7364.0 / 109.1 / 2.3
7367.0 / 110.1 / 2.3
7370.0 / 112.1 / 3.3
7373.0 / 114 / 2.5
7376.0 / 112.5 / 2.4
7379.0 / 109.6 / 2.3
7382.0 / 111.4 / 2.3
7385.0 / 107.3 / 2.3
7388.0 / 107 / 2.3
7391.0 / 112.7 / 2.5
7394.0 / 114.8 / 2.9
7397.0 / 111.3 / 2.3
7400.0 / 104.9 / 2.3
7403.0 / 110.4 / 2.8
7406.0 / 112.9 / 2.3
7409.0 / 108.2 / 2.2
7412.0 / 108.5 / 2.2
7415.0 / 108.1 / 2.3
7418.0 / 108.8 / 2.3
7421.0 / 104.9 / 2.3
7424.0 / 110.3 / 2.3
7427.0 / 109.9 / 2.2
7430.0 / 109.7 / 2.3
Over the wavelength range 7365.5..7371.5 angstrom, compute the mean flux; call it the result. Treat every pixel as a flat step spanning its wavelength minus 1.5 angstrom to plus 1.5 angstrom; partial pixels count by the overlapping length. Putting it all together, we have 111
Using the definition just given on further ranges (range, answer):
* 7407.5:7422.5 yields 108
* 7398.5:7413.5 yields 109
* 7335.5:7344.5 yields 114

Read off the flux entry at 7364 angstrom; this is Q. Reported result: 109.1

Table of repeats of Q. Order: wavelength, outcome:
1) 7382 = 111.4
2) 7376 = 112.5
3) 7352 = 112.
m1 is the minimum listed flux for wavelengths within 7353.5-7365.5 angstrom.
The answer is 106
